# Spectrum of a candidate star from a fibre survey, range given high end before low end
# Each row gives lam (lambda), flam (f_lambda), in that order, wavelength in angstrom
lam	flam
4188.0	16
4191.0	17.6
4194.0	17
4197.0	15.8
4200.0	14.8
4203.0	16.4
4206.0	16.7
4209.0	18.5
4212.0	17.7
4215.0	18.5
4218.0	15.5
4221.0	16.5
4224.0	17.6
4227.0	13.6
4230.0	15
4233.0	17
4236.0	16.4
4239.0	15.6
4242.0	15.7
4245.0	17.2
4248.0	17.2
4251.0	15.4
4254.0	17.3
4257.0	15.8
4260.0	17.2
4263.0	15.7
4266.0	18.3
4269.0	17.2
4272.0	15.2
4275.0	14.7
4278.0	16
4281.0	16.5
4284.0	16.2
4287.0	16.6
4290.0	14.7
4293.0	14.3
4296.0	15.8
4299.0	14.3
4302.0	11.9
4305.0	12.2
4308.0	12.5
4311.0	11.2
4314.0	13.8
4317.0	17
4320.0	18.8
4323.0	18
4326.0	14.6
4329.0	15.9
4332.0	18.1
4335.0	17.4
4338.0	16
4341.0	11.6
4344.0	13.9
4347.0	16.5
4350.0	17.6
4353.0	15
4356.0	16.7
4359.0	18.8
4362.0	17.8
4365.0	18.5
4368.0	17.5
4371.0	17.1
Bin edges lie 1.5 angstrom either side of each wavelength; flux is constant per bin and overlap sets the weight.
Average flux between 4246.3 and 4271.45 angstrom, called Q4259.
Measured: 16.7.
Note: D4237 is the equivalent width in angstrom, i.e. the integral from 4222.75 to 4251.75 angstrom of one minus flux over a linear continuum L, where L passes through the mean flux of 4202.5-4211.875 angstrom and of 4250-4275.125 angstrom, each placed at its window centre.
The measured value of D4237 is 1.3 angstrom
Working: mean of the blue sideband 17.4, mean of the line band 16.1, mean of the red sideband 16.4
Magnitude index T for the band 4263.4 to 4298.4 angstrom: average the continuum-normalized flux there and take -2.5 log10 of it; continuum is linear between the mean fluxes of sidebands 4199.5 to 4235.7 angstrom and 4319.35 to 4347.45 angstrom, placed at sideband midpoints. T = 0.02 mag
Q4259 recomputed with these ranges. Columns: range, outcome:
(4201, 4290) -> 16.4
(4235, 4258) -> 16.3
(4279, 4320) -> 14.6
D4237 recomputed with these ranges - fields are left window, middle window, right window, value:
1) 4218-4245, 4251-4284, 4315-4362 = -0.4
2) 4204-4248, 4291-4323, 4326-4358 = 3.4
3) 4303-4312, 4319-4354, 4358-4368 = -2.3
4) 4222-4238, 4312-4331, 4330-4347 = -0.8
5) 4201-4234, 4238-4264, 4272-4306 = -0.9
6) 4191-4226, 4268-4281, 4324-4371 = 0.6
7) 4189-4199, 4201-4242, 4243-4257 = 0.4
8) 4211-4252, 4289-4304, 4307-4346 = 1.5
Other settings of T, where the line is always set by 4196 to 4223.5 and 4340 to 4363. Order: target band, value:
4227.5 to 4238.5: 0.05 mag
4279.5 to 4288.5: 0.00 mag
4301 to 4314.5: 0.31 mag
